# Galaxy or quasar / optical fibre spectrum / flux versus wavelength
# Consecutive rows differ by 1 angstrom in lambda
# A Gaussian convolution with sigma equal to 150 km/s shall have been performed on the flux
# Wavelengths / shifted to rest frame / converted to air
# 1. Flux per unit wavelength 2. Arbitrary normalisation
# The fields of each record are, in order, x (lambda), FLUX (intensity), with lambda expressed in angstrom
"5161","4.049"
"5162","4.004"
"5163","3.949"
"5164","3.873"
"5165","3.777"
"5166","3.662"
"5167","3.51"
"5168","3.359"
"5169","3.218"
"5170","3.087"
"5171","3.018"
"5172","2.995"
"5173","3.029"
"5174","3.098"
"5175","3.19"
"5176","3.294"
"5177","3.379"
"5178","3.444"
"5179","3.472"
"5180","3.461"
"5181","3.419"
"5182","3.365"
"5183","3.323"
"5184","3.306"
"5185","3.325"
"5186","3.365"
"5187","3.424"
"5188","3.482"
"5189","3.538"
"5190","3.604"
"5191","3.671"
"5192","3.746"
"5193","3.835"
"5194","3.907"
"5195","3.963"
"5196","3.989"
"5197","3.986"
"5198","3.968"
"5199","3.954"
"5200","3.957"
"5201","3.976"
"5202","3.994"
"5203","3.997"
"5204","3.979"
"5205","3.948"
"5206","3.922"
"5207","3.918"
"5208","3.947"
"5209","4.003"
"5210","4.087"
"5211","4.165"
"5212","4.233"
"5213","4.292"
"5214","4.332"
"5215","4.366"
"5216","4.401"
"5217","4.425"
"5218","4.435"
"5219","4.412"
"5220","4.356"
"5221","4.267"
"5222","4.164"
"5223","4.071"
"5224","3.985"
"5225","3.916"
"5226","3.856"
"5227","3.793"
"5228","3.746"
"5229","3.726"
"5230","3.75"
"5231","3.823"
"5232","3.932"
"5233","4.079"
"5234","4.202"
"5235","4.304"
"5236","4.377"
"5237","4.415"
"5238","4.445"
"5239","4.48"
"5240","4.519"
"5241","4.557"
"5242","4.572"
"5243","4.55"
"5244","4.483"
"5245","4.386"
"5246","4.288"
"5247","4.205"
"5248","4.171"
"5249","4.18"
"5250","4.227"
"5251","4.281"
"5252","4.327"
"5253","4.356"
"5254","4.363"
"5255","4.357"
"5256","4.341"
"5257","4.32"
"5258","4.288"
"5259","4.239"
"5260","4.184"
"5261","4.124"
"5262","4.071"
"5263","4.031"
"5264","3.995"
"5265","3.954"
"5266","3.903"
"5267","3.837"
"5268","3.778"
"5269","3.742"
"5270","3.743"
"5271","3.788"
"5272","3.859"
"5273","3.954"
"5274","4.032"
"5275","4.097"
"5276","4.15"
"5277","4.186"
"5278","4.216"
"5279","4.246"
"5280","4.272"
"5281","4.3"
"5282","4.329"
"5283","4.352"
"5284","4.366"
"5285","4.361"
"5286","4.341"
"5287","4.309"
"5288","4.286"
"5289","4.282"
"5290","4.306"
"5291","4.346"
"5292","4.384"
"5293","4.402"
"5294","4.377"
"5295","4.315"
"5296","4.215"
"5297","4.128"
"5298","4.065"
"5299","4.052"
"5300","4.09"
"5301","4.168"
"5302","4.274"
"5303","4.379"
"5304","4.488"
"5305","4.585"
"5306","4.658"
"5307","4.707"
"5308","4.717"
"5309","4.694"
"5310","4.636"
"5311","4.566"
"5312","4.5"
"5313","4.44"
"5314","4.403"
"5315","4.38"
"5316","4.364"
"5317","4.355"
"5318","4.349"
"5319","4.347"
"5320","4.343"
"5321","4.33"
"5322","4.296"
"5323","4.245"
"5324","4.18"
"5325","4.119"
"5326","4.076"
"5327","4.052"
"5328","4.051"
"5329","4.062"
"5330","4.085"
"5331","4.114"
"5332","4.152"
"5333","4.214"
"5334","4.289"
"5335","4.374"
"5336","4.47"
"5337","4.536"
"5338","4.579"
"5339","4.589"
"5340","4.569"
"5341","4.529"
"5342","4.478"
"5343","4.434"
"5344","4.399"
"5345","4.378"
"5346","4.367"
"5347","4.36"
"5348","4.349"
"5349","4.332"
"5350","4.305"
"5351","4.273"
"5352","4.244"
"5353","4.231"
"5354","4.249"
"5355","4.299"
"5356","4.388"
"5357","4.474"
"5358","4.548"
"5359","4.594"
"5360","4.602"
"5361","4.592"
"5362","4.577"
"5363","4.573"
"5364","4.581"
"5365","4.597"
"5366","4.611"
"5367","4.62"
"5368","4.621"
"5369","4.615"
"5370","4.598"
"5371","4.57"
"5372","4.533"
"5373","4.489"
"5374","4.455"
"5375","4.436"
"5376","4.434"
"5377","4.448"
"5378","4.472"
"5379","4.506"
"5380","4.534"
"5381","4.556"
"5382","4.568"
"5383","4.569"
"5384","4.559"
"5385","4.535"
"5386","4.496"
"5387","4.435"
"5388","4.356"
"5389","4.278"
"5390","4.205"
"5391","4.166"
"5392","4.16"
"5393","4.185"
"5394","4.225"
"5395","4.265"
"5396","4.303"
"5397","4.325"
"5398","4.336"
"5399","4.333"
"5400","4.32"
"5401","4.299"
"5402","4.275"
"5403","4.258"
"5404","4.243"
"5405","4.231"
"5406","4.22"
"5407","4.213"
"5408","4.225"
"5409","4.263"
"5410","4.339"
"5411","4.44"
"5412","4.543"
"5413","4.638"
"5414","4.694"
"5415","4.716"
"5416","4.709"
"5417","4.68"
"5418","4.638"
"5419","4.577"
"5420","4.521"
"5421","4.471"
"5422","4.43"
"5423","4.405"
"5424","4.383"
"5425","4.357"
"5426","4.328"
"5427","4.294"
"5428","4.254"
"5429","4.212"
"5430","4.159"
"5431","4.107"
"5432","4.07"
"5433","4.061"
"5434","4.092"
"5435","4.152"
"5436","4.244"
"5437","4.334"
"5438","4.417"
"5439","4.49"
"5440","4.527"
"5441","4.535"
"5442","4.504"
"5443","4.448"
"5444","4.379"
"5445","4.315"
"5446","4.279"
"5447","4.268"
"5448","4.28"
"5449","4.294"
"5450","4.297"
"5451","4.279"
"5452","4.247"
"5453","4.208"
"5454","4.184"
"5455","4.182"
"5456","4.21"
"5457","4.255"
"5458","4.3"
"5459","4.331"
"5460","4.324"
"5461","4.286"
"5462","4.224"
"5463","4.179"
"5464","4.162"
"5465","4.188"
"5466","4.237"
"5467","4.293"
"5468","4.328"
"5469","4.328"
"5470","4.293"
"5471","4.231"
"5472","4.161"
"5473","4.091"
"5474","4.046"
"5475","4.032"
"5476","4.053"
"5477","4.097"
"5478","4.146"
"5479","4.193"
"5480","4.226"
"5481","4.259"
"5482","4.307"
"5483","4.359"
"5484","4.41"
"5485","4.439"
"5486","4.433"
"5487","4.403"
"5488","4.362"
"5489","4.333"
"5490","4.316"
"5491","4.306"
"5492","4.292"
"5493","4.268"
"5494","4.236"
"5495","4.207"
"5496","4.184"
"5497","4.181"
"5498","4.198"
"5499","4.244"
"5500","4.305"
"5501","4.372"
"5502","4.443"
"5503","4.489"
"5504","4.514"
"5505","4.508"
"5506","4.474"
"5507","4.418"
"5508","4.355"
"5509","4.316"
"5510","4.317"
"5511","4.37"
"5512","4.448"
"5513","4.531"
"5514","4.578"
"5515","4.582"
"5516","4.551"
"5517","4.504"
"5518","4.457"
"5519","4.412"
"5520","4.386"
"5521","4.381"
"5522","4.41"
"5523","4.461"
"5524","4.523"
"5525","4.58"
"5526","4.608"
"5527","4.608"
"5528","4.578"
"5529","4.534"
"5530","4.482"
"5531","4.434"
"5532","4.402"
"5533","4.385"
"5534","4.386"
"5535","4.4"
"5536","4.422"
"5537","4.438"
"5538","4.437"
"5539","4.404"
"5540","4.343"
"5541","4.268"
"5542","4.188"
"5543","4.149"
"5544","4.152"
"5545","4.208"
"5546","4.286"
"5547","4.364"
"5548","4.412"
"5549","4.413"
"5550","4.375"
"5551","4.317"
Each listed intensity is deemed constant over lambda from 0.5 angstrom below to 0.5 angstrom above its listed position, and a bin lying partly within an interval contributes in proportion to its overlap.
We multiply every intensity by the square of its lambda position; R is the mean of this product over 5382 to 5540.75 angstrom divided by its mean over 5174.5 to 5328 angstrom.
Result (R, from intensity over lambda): 1.14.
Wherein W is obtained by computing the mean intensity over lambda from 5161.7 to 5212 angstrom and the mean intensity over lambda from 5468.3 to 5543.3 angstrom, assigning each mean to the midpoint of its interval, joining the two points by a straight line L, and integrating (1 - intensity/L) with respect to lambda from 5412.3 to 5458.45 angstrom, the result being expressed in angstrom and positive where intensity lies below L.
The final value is -1.75 angstrom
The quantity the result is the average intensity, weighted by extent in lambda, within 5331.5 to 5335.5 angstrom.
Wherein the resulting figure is 4.26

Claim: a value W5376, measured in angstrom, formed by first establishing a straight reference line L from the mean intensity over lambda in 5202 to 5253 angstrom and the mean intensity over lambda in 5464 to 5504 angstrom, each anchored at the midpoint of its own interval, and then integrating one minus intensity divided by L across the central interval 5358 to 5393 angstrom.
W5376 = -2.2 angstrom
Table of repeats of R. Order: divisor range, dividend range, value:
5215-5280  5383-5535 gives 1.13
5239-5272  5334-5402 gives 1.10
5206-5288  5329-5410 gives 1.10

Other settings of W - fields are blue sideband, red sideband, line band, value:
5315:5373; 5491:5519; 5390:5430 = 0.2 angstrom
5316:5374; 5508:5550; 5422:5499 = 2.4 angstrom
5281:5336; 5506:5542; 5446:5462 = 0.5 angstrom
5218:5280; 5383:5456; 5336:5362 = -1.0 angstrom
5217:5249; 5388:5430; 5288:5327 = -0.7 angstrom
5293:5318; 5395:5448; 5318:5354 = 0.7 angstrom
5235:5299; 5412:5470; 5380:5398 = -0.3 angstrom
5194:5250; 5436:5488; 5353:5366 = -0.8 angstrom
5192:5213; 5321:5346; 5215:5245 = -1.2 angstrom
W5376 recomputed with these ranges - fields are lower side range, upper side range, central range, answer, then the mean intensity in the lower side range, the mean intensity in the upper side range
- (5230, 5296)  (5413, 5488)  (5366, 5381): -0.9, 4.22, 4.31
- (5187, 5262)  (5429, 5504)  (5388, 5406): -0.1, 4.12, 4.27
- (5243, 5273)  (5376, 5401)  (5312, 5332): 0.0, 4.14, 4.38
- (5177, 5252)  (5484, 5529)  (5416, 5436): -0.2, 4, 4.41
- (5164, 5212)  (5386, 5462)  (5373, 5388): -1.0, 3.63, 4.33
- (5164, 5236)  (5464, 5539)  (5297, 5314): -1.9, 3.79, 4.36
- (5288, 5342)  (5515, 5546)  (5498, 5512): 0.1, 4.34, 4.42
